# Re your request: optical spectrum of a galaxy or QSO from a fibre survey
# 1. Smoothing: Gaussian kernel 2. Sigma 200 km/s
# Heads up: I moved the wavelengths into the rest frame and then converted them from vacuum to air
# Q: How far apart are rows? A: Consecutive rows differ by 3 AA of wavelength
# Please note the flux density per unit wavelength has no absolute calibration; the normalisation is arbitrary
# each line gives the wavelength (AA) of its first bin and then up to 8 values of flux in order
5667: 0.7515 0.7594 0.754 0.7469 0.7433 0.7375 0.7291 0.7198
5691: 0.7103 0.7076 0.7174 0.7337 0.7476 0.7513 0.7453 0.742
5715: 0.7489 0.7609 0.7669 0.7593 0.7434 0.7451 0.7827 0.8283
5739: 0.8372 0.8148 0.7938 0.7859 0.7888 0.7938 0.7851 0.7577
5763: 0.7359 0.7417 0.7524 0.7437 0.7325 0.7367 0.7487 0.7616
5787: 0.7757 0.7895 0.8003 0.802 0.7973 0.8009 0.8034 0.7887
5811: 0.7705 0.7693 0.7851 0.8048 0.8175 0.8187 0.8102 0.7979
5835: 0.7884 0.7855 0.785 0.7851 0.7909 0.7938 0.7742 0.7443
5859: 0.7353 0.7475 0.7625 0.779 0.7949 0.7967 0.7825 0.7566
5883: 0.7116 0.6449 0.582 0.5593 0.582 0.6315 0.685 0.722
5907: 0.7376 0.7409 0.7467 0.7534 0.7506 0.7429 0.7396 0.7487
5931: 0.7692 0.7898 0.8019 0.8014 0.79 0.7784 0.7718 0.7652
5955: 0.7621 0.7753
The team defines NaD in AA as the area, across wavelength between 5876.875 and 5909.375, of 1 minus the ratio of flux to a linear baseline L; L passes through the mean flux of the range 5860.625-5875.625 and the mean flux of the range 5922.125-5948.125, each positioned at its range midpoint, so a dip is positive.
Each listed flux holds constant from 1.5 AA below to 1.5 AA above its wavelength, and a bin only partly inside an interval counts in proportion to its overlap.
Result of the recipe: 4.5 AA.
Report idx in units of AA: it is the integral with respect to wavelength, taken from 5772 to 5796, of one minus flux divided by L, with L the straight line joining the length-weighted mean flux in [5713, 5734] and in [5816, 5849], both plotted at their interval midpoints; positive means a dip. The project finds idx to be 0.46 AA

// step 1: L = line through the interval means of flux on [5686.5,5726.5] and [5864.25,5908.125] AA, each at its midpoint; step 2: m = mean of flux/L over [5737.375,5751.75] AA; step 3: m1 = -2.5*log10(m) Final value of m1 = -0.10 mag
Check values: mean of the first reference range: 0.739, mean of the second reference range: 0.701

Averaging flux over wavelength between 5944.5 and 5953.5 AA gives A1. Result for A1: 0.772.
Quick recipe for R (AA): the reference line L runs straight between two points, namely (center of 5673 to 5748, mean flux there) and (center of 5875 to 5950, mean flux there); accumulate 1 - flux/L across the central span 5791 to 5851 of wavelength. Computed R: -4.5 AA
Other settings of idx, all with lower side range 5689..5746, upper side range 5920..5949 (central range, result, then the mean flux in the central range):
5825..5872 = -0.8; 0.78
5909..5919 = 0.3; 0.748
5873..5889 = 1.0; 0.722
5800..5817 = -0.5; 0.787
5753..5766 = 0.0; 0.764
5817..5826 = -0.5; 0.808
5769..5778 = 0.3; 0.74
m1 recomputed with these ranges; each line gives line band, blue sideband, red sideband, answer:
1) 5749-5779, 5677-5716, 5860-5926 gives -0.04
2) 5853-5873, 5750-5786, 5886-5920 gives -0.09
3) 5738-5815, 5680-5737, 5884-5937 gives -0.07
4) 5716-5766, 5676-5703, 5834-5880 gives -0.05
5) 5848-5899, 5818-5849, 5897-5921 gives 0.06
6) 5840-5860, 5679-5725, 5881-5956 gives -0.06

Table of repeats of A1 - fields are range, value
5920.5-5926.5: 0.741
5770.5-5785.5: 0.745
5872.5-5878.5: 0.79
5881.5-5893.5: 0.624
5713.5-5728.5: 0.756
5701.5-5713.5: 0.747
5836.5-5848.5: 0.787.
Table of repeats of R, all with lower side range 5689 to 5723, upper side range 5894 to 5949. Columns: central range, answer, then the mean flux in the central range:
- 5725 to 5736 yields -0.4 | 0.767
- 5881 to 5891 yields 1.3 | 0.647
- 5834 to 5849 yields -0.9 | 0.787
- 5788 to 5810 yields -1.7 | 0.796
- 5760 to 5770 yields -0.1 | 0.745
